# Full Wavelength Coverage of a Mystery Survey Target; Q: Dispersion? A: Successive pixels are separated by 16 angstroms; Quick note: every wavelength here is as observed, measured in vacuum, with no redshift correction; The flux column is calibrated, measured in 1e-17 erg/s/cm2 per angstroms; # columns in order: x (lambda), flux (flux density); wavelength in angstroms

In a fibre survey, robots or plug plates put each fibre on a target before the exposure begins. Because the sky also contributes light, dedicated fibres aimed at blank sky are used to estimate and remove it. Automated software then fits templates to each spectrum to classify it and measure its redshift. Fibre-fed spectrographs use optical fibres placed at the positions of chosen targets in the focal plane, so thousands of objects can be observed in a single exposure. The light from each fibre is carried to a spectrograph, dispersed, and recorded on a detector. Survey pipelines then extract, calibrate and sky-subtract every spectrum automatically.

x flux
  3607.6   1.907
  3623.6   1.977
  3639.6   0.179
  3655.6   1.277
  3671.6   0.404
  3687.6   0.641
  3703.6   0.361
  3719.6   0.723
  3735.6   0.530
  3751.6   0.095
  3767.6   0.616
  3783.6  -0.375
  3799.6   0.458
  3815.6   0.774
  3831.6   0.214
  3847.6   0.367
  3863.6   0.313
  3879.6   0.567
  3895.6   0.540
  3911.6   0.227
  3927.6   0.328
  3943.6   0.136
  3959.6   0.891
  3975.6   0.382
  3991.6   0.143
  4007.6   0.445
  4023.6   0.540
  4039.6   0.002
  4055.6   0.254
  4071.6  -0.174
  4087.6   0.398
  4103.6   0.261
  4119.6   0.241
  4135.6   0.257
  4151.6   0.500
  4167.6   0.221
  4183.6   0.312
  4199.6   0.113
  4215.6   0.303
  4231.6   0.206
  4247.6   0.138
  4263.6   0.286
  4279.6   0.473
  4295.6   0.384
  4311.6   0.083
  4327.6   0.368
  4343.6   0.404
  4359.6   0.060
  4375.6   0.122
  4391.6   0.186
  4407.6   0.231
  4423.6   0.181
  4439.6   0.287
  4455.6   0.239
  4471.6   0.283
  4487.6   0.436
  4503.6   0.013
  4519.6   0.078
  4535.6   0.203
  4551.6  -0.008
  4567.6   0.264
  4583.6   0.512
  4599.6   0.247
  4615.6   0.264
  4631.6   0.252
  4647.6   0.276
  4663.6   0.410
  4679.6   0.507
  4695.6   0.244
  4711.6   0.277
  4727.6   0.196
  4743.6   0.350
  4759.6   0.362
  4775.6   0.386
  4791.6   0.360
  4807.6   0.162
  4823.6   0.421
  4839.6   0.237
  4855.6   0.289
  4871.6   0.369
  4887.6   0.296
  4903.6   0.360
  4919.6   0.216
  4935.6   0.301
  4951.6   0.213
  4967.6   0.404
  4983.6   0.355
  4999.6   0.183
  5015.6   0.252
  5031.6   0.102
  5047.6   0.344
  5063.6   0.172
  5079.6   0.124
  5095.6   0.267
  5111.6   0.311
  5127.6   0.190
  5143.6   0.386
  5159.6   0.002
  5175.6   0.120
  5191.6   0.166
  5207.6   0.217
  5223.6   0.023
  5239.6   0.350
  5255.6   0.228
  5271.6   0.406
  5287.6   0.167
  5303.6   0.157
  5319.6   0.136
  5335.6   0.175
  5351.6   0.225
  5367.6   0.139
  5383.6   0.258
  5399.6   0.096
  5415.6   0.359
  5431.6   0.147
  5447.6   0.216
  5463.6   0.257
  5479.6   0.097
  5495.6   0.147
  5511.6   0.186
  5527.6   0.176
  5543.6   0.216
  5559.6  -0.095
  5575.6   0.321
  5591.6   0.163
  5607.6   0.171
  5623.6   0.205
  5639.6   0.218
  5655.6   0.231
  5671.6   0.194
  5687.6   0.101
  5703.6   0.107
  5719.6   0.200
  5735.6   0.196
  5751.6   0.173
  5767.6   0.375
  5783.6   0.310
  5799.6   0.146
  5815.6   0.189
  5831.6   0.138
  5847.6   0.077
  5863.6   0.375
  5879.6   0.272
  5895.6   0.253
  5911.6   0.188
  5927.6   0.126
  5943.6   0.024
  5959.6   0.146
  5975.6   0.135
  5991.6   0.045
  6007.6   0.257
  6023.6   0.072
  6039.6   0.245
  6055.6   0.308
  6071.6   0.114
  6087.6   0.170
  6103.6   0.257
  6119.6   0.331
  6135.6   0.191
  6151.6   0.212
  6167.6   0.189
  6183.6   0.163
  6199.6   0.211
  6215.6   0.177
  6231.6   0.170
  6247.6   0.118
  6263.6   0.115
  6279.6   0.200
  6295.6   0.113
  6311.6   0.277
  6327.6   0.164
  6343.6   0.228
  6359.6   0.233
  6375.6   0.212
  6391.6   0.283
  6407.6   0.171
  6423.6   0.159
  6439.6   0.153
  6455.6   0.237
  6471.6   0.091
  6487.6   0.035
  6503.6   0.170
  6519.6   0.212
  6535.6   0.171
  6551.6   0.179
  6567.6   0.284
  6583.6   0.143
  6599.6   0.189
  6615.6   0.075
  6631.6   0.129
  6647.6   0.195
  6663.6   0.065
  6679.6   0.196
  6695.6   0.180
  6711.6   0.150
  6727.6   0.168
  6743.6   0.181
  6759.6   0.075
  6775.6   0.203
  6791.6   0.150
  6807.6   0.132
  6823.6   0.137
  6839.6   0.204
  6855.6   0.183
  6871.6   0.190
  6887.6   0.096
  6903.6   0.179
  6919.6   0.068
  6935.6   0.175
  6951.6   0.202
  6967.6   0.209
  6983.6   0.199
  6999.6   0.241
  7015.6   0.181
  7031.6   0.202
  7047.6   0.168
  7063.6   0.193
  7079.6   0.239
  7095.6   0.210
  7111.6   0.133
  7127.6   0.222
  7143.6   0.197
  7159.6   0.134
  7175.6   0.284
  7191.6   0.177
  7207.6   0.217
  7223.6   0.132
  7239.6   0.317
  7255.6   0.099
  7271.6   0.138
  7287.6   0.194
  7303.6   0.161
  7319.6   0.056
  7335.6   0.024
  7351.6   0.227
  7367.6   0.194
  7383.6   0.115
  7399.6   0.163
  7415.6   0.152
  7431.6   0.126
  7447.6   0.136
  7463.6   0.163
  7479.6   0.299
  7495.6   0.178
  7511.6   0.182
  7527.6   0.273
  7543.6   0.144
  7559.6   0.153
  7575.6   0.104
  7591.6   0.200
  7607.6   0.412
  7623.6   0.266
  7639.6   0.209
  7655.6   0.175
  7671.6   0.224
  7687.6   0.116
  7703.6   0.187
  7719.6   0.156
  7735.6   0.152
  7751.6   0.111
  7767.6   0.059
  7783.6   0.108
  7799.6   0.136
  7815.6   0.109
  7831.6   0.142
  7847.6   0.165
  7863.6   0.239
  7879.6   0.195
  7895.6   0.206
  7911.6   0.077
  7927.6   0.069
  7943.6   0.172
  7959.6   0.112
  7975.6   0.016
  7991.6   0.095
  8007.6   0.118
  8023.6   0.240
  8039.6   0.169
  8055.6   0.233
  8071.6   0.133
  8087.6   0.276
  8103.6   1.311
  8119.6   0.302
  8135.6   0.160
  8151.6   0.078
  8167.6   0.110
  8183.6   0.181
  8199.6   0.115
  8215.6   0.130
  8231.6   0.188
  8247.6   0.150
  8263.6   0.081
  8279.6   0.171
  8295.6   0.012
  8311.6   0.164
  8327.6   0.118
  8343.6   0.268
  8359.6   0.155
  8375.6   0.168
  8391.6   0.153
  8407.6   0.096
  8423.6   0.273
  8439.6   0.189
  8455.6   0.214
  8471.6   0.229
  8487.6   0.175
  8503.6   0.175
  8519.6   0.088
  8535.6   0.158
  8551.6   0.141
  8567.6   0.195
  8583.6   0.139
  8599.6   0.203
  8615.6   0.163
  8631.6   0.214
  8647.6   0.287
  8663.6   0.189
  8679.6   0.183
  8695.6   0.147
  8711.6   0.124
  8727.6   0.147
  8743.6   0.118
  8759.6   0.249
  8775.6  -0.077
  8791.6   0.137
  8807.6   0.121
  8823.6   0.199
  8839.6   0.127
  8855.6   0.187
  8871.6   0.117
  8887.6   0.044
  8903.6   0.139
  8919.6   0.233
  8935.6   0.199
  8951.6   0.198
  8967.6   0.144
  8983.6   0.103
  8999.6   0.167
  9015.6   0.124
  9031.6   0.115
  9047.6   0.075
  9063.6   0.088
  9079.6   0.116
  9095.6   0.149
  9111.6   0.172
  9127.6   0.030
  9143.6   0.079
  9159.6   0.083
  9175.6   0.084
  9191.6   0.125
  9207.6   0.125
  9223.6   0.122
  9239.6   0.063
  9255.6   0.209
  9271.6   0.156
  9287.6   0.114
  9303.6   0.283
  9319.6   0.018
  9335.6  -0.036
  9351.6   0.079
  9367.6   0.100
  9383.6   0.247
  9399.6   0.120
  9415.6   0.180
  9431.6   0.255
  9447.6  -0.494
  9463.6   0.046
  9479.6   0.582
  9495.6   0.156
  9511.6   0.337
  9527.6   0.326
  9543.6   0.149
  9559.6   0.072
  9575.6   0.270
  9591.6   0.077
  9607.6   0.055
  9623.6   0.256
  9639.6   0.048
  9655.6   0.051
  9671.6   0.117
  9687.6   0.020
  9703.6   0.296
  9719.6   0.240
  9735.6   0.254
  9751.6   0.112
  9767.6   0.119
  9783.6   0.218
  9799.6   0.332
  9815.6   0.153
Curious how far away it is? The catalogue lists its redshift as 1.174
